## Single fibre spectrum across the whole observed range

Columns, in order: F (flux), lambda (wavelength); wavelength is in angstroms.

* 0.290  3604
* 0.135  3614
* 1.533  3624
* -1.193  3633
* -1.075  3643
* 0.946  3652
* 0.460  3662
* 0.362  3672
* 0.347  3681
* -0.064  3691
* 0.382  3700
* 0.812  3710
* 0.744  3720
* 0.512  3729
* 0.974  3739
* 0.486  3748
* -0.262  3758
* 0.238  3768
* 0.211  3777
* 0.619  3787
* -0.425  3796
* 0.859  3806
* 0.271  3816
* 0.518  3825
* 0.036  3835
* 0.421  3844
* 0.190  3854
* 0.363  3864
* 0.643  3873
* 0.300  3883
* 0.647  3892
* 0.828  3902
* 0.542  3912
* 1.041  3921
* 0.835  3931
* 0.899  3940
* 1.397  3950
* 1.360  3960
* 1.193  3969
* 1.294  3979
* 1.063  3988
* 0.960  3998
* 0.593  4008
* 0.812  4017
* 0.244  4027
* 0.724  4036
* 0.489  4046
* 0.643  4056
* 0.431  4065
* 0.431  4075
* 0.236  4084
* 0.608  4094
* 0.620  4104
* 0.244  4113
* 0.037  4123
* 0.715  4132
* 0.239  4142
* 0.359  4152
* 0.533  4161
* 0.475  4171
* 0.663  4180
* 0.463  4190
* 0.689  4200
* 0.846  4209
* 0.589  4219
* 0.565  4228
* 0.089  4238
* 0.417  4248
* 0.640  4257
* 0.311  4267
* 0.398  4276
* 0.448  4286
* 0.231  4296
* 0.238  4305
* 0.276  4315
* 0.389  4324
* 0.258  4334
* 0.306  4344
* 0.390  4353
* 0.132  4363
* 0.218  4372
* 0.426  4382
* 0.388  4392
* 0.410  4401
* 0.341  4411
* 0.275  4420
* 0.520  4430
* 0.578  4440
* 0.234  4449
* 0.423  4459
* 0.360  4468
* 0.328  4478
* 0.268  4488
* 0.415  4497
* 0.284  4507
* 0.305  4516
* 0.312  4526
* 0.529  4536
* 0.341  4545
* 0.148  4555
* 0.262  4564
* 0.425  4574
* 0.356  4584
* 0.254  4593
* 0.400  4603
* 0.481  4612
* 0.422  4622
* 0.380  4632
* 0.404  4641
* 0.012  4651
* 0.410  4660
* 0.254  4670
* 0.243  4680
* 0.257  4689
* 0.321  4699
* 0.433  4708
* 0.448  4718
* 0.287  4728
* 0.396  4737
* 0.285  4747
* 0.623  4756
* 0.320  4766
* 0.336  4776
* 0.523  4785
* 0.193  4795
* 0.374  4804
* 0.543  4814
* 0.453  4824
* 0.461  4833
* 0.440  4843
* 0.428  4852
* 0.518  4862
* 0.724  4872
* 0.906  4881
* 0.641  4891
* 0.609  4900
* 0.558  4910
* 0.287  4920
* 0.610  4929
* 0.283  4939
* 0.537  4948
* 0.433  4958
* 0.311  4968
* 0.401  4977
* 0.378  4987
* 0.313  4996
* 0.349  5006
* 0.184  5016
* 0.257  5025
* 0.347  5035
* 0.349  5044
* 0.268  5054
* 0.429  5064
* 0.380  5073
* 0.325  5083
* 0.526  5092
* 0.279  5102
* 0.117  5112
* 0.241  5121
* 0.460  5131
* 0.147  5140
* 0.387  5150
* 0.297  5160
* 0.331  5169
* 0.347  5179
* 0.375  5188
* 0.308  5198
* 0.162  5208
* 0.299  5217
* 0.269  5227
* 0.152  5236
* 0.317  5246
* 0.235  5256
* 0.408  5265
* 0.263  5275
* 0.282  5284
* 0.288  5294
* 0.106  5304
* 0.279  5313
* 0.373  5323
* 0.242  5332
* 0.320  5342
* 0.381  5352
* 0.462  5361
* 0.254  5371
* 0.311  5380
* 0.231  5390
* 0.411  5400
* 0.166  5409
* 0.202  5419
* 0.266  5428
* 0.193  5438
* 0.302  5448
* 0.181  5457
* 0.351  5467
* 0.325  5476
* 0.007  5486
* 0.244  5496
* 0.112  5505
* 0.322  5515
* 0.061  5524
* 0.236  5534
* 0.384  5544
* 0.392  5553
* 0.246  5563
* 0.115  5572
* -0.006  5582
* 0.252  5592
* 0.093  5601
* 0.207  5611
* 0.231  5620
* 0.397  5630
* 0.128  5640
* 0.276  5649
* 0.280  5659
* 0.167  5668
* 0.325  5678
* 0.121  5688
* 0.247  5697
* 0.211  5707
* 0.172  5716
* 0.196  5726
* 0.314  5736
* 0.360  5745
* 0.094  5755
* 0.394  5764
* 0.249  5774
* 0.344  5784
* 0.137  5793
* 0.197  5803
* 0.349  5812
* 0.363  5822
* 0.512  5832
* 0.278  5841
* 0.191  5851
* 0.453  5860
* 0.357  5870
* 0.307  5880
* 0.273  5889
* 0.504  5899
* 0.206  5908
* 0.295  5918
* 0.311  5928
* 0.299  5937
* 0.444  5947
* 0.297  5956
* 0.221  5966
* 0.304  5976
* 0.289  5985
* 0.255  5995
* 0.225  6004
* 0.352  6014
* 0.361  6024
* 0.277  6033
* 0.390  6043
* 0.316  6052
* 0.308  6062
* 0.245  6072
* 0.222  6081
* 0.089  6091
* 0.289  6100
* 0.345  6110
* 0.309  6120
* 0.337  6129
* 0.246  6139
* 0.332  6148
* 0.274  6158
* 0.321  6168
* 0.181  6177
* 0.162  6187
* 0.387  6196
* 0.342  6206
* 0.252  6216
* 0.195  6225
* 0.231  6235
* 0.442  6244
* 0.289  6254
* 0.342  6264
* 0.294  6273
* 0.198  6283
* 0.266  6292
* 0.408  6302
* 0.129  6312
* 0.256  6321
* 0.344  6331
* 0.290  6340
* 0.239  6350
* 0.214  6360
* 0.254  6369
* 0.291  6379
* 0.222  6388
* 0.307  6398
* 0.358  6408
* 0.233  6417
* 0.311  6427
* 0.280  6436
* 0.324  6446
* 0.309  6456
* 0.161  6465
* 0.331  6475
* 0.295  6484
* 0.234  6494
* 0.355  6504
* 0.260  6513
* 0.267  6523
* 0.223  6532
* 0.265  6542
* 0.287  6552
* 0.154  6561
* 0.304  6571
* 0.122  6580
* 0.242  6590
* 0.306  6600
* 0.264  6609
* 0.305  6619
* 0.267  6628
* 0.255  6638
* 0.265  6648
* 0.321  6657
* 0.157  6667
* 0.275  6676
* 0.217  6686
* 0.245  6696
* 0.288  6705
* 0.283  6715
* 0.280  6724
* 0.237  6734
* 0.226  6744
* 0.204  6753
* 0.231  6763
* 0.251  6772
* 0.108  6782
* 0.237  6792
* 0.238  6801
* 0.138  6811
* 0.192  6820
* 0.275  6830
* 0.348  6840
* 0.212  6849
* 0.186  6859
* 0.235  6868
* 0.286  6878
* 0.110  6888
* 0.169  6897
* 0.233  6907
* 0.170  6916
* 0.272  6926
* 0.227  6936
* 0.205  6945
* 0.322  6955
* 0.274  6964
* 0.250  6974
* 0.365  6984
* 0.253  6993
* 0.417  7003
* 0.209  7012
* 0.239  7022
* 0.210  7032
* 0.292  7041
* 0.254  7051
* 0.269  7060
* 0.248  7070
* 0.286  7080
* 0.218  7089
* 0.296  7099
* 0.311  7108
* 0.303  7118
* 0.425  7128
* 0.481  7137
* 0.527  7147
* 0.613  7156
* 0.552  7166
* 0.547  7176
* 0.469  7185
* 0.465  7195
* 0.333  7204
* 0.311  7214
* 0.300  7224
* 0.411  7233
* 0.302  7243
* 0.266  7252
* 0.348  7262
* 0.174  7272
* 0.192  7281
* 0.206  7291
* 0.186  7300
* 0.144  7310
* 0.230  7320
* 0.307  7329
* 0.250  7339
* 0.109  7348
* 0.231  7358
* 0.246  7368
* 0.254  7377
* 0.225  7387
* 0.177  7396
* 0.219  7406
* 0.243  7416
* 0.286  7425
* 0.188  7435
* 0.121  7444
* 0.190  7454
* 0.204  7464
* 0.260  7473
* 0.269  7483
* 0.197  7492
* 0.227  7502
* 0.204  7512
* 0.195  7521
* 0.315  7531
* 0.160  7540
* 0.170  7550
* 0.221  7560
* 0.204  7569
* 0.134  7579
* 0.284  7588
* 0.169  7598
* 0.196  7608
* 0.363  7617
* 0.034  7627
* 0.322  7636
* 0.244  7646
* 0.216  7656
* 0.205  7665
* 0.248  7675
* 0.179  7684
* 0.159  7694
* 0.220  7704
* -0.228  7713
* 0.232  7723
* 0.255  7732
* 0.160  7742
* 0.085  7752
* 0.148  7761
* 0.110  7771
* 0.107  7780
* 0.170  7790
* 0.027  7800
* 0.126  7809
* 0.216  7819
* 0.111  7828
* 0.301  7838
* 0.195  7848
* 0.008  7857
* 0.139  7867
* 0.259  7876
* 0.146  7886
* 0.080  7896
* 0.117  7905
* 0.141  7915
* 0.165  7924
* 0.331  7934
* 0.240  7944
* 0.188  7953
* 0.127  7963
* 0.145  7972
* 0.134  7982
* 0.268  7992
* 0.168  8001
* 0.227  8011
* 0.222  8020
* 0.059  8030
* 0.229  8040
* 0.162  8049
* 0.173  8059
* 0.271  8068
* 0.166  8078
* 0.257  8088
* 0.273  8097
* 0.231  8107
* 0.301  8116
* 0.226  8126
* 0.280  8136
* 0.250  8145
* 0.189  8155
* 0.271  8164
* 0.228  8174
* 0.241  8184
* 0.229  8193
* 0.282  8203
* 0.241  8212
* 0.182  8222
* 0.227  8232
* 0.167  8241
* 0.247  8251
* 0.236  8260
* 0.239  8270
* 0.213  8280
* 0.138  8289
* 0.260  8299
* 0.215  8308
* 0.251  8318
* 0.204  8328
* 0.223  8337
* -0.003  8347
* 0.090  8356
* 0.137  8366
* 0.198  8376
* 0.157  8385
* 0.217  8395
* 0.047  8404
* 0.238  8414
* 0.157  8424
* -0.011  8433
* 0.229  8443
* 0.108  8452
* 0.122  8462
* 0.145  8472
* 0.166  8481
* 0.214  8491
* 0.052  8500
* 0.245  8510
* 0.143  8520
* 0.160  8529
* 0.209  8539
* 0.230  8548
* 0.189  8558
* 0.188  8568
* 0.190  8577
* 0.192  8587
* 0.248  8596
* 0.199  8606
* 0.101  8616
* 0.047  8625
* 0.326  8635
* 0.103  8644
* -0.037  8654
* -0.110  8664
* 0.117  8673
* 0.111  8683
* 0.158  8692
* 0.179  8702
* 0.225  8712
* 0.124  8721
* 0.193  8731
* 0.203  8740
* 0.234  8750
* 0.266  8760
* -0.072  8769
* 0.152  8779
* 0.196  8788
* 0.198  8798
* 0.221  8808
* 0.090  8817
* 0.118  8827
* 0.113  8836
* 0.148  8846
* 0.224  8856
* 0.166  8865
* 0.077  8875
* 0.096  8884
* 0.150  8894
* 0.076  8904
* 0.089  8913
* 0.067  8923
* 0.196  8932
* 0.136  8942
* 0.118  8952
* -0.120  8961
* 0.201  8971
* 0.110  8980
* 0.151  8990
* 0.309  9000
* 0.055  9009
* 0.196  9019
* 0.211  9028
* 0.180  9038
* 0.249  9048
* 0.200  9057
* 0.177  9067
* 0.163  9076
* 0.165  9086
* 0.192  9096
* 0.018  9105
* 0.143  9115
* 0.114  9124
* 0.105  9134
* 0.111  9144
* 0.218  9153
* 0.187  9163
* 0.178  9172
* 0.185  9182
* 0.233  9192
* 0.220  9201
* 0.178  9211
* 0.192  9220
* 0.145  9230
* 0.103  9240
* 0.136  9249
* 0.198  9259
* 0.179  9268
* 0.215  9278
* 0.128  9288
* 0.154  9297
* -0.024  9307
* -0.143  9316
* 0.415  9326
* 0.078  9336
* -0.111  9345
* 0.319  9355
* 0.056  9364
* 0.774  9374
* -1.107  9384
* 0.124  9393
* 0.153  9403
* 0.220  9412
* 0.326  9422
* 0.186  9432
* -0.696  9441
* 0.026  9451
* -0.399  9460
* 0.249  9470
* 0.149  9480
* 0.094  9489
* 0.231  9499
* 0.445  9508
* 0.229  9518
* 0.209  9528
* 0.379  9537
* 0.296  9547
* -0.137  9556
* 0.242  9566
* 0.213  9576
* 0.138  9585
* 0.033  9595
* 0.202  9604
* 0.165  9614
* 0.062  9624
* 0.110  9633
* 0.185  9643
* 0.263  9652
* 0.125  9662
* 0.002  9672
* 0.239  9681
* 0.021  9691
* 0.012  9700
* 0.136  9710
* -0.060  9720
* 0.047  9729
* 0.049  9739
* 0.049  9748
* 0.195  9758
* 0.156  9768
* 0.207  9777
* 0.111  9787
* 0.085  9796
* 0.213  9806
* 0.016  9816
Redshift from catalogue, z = 1.561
